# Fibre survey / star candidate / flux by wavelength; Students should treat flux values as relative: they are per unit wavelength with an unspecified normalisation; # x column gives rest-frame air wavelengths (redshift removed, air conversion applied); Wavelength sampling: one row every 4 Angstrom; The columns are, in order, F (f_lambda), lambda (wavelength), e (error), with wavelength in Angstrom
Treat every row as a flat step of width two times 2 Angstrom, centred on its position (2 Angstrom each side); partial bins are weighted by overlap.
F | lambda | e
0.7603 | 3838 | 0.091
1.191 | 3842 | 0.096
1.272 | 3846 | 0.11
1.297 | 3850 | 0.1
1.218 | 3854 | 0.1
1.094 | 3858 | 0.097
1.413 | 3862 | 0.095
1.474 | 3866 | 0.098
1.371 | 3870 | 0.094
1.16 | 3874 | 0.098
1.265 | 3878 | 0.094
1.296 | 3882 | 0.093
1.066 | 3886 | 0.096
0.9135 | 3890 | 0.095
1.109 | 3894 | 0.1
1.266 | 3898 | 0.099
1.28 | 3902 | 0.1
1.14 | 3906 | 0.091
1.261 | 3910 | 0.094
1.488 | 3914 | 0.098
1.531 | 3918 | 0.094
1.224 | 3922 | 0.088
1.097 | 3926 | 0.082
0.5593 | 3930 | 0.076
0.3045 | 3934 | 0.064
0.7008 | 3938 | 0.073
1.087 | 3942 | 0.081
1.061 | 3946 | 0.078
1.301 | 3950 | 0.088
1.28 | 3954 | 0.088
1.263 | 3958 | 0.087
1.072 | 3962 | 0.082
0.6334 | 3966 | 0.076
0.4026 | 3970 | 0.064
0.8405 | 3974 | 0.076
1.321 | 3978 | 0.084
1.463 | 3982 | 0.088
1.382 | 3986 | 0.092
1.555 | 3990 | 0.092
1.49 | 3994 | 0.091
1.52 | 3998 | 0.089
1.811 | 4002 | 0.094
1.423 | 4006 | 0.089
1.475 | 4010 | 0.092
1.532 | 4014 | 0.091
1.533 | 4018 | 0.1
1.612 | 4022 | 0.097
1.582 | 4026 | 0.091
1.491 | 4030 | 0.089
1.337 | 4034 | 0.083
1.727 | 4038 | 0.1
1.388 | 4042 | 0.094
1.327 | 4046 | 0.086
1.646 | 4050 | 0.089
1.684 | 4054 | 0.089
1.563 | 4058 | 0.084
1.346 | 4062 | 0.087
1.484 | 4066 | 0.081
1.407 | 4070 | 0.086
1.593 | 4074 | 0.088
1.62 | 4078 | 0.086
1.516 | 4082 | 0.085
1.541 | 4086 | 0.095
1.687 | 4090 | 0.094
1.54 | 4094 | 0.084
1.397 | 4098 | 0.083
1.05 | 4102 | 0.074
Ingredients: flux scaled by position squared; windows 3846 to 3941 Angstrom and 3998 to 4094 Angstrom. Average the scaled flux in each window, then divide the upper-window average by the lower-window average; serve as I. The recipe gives 1.44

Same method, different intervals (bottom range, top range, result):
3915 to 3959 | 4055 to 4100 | 1.57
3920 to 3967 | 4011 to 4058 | 1.65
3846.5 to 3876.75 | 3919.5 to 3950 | 0.73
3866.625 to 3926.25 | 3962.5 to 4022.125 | 1.12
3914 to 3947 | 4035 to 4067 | 1.65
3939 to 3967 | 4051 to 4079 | 1.47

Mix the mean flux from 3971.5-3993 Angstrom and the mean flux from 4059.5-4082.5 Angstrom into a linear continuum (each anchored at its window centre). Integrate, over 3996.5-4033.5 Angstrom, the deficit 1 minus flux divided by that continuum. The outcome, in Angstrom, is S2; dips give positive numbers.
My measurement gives -4.7 Angstrom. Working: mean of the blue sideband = 1.3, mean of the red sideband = 1.49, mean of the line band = 1.54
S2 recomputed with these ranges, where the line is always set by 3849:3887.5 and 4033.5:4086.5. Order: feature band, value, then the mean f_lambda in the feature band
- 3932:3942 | 5.4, 0.62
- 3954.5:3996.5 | 7.7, 1.15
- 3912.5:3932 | 2.4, 1.17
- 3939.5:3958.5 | 2.7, 1.18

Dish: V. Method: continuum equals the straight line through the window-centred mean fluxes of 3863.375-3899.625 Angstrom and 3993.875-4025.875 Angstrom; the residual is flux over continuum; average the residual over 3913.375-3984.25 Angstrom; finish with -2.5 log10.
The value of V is 0.33 mag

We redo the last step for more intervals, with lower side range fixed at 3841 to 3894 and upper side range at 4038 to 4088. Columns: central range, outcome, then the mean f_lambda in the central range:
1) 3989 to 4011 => -0.09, 1.55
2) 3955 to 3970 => 0.42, 0.931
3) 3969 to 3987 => 0.26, 1.1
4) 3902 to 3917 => -0.02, 1.31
